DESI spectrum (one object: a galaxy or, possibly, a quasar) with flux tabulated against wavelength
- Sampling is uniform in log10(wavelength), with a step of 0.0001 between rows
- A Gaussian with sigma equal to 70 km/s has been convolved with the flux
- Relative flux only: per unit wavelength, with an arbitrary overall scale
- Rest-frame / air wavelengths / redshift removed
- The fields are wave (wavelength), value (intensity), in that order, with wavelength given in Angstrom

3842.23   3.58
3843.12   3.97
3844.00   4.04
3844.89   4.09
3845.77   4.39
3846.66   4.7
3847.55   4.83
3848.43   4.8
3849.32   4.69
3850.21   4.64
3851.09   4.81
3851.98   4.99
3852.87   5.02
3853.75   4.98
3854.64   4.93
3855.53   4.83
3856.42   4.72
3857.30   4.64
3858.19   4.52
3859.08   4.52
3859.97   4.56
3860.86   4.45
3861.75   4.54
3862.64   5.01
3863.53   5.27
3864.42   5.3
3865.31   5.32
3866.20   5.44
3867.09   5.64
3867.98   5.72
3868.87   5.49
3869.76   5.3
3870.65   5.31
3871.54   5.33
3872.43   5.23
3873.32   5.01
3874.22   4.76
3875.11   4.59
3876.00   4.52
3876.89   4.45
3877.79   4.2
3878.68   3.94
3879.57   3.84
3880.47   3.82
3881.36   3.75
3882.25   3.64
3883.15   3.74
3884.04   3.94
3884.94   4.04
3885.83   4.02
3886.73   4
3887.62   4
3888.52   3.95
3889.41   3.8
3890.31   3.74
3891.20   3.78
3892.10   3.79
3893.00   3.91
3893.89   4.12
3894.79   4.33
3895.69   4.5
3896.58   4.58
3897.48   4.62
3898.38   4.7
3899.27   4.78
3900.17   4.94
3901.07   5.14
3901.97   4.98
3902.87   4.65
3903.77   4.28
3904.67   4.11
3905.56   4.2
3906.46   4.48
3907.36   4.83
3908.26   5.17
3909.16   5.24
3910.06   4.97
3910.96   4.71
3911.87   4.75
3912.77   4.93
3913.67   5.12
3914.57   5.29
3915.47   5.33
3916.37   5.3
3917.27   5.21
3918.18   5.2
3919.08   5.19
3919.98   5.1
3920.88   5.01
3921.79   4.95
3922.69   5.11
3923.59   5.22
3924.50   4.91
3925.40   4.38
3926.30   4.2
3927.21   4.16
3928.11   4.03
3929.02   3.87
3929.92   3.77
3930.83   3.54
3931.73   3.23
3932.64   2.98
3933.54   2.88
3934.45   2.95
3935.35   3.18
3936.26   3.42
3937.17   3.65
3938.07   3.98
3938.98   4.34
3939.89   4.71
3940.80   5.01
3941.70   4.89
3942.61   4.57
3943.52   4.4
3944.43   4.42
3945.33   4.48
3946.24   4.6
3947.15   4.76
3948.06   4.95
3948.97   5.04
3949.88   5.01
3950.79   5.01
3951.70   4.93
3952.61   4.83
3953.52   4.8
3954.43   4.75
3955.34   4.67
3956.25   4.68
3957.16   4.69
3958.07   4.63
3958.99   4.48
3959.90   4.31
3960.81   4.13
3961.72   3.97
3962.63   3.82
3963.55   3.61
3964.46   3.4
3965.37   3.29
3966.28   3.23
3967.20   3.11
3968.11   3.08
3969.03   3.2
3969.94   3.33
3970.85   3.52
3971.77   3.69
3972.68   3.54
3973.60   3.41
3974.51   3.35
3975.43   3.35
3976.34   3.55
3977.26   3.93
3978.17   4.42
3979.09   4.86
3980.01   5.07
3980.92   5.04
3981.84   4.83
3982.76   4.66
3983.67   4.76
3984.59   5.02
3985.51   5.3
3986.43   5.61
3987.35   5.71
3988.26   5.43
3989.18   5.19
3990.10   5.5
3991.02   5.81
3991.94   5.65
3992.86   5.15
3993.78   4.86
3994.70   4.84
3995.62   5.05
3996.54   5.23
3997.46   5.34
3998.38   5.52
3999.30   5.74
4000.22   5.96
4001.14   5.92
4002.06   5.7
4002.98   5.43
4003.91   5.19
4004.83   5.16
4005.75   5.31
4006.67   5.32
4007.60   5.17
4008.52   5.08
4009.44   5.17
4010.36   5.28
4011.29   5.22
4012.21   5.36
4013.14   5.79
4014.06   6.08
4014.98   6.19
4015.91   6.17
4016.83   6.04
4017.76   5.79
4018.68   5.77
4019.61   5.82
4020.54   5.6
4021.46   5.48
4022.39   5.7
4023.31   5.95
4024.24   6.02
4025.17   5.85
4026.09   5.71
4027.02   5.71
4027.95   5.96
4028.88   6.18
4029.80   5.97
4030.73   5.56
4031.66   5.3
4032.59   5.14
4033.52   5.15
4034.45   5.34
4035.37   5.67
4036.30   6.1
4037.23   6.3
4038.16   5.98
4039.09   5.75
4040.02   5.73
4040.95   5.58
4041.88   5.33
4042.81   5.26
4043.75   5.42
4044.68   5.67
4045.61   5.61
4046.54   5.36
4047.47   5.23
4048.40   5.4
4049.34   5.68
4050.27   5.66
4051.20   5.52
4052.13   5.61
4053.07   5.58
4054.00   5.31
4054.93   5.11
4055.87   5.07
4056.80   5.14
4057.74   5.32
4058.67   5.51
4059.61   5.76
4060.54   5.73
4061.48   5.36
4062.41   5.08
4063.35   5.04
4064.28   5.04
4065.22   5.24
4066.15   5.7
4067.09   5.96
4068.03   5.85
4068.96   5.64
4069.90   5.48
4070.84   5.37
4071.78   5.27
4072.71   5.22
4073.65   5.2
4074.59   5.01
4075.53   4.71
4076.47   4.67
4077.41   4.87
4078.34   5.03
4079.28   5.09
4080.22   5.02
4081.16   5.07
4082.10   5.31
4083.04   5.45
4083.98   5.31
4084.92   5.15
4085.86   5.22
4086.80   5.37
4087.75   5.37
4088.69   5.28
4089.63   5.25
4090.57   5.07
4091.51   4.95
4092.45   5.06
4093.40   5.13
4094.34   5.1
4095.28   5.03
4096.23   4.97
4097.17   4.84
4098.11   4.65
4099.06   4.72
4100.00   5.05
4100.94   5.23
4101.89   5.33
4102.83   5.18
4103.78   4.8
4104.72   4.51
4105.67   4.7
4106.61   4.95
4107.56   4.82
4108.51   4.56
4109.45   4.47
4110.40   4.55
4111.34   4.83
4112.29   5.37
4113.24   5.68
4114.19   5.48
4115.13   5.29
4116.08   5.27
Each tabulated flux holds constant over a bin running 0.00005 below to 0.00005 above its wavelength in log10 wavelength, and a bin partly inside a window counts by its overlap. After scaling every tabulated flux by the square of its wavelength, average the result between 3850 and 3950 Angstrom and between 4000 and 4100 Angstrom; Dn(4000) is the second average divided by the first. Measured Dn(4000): 1.29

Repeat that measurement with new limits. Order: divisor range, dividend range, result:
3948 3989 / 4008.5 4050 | 1.35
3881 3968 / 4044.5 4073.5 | 1.33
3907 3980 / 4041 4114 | 1.29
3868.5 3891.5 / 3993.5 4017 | 1.35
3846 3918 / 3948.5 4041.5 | 1.15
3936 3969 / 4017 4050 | 1.37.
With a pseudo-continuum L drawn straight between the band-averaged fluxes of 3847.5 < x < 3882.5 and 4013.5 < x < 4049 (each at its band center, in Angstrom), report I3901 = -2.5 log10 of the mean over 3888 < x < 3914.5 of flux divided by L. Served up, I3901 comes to 0.105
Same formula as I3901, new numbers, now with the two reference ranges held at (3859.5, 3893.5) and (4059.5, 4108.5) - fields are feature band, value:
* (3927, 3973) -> 0.16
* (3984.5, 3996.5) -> -0.10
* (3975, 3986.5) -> 0.05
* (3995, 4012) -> -0.10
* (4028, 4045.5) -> -0.13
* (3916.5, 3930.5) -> -0.01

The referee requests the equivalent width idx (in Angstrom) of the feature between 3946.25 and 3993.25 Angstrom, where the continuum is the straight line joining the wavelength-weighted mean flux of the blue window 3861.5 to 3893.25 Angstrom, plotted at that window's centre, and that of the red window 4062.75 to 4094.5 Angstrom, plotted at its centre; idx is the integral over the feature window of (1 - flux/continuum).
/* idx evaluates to 3.9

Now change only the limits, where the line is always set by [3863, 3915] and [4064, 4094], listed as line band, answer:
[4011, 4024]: -2.0 Angstrom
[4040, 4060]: -1.2 Angstrom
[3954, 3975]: 4.4 Angstrom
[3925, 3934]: 1.9 Angstrom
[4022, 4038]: -2.2 Angstrom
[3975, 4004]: -1.1 Angstrom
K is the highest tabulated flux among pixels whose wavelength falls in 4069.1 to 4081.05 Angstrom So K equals 5.48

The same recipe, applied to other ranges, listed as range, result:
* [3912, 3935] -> 5.33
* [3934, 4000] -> 5.81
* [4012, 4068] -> 6.3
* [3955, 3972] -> 4.69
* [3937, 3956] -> 5.04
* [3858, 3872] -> 5.72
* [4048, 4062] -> 5.76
